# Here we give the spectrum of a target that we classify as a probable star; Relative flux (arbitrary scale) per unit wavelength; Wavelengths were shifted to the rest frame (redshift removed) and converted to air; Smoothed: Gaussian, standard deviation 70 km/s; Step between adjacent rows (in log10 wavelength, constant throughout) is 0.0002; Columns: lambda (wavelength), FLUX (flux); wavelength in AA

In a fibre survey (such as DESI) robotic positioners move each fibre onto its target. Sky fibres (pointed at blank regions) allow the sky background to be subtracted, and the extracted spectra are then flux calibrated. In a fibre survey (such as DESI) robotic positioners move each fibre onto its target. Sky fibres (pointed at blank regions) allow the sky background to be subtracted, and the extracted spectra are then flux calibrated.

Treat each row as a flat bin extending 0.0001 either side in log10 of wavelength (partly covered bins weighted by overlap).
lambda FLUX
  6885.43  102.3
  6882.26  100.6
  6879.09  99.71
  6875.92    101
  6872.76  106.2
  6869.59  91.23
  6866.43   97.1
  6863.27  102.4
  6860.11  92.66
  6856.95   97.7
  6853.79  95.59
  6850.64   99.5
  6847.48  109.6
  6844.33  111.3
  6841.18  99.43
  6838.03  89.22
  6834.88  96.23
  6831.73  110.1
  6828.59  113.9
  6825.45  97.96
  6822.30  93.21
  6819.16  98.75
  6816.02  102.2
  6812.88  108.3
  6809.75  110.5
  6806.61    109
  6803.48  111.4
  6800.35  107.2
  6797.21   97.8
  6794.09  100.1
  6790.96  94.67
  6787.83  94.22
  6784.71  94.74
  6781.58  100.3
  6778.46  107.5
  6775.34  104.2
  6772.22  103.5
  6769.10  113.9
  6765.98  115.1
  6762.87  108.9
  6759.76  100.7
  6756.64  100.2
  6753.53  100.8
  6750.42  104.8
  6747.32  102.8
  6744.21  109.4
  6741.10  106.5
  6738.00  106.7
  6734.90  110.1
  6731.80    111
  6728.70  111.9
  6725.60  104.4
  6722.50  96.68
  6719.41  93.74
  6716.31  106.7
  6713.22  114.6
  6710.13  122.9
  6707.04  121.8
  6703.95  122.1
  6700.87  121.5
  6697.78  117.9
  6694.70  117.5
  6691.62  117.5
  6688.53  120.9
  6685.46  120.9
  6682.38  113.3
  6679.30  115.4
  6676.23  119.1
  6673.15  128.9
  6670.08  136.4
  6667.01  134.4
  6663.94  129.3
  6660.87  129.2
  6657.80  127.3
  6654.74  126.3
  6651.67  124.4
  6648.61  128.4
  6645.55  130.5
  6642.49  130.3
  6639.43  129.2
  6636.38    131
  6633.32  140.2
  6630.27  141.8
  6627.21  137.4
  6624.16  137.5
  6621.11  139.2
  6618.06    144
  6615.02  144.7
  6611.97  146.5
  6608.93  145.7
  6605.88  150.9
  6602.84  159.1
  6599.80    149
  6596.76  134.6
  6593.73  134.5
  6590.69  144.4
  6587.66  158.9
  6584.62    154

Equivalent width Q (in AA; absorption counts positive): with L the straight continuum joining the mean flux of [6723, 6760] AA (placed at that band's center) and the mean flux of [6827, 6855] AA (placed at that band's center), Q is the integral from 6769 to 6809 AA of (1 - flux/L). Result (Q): 0.62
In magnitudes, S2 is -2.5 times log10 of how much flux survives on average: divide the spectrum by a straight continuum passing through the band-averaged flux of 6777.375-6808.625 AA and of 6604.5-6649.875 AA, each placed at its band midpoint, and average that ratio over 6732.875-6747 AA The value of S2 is 0.056 mag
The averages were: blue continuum 138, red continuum 102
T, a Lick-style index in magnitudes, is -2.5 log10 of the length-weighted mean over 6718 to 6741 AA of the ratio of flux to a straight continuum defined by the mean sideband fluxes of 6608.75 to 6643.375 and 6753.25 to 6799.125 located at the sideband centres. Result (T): 0.09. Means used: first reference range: 139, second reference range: 103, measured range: 105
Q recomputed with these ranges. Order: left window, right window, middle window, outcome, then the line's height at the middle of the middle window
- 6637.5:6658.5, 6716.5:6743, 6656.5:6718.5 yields -2.4 AA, 117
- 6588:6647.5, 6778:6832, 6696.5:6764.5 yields 5.2 AA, 118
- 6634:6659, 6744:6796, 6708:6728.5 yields 1.2 AA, 114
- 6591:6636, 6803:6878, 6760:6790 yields 2.5 AA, 114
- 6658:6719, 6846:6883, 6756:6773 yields 0.6 AA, 112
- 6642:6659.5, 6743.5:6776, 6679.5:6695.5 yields 0.3 AA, 120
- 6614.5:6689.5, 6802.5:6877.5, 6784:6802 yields 1.7 AA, 109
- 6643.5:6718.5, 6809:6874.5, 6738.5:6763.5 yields 2.0 AA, 113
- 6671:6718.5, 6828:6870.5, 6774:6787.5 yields 0.9 AA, 108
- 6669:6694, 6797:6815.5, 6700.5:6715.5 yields -0.2 AA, 118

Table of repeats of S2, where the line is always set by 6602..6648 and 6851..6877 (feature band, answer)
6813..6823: 0.07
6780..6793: 0.16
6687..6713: 0.06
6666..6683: 0.05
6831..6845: 0.03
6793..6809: 0.04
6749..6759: 0.16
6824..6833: -0.03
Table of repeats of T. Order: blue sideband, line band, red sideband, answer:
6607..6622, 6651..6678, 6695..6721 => 0.00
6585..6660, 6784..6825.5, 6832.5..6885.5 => 0.07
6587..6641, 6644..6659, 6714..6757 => 0.03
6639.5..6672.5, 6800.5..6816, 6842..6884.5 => -0.01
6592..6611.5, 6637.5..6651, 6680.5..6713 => 0.04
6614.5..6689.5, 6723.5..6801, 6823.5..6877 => 0.09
